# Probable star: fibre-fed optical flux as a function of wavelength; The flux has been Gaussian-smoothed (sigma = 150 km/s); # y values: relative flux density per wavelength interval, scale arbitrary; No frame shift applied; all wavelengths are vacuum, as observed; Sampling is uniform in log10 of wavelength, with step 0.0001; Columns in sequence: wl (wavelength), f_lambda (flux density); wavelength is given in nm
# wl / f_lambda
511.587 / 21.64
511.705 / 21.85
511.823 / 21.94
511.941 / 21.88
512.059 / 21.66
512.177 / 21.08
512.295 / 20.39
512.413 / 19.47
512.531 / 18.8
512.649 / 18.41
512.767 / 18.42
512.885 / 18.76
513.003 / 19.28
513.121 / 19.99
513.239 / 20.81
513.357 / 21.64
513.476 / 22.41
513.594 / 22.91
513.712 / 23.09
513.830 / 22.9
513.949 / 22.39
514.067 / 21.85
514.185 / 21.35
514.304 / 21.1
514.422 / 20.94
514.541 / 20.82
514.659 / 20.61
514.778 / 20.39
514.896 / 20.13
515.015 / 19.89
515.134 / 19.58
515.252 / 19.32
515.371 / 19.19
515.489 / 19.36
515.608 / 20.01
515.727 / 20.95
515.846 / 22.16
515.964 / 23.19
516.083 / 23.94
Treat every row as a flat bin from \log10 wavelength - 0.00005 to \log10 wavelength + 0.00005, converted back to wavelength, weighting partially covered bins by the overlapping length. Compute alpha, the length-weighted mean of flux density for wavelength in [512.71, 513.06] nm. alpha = 18.8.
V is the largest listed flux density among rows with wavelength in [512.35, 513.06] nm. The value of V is 19.47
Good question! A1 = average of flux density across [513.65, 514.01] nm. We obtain 22.8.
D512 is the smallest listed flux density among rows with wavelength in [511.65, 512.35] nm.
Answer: 20.39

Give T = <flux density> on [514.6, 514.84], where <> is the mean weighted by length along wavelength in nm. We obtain 20.5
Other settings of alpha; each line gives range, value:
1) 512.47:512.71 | 18.6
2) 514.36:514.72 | 20.8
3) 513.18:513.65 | 21.9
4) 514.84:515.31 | 19.7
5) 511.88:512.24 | 21.5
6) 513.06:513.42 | 20.8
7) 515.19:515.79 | 19.8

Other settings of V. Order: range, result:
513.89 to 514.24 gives 22.39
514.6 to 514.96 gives 20.61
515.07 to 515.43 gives 19.58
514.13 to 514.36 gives 21.35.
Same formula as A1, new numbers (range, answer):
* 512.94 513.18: 19.6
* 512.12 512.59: 19.9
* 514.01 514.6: 21.2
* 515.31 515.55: 19.3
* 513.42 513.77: 22.8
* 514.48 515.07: 20.4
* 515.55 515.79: 20.5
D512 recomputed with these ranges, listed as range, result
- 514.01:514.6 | 20.82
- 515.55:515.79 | 20.01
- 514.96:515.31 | 19.32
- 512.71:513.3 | 18.42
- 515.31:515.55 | 19.19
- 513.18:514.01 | 20.81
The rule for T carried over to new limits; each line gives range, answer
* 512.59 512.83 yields 18.4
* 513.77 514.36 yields 21.9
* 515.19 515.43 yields 19.3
